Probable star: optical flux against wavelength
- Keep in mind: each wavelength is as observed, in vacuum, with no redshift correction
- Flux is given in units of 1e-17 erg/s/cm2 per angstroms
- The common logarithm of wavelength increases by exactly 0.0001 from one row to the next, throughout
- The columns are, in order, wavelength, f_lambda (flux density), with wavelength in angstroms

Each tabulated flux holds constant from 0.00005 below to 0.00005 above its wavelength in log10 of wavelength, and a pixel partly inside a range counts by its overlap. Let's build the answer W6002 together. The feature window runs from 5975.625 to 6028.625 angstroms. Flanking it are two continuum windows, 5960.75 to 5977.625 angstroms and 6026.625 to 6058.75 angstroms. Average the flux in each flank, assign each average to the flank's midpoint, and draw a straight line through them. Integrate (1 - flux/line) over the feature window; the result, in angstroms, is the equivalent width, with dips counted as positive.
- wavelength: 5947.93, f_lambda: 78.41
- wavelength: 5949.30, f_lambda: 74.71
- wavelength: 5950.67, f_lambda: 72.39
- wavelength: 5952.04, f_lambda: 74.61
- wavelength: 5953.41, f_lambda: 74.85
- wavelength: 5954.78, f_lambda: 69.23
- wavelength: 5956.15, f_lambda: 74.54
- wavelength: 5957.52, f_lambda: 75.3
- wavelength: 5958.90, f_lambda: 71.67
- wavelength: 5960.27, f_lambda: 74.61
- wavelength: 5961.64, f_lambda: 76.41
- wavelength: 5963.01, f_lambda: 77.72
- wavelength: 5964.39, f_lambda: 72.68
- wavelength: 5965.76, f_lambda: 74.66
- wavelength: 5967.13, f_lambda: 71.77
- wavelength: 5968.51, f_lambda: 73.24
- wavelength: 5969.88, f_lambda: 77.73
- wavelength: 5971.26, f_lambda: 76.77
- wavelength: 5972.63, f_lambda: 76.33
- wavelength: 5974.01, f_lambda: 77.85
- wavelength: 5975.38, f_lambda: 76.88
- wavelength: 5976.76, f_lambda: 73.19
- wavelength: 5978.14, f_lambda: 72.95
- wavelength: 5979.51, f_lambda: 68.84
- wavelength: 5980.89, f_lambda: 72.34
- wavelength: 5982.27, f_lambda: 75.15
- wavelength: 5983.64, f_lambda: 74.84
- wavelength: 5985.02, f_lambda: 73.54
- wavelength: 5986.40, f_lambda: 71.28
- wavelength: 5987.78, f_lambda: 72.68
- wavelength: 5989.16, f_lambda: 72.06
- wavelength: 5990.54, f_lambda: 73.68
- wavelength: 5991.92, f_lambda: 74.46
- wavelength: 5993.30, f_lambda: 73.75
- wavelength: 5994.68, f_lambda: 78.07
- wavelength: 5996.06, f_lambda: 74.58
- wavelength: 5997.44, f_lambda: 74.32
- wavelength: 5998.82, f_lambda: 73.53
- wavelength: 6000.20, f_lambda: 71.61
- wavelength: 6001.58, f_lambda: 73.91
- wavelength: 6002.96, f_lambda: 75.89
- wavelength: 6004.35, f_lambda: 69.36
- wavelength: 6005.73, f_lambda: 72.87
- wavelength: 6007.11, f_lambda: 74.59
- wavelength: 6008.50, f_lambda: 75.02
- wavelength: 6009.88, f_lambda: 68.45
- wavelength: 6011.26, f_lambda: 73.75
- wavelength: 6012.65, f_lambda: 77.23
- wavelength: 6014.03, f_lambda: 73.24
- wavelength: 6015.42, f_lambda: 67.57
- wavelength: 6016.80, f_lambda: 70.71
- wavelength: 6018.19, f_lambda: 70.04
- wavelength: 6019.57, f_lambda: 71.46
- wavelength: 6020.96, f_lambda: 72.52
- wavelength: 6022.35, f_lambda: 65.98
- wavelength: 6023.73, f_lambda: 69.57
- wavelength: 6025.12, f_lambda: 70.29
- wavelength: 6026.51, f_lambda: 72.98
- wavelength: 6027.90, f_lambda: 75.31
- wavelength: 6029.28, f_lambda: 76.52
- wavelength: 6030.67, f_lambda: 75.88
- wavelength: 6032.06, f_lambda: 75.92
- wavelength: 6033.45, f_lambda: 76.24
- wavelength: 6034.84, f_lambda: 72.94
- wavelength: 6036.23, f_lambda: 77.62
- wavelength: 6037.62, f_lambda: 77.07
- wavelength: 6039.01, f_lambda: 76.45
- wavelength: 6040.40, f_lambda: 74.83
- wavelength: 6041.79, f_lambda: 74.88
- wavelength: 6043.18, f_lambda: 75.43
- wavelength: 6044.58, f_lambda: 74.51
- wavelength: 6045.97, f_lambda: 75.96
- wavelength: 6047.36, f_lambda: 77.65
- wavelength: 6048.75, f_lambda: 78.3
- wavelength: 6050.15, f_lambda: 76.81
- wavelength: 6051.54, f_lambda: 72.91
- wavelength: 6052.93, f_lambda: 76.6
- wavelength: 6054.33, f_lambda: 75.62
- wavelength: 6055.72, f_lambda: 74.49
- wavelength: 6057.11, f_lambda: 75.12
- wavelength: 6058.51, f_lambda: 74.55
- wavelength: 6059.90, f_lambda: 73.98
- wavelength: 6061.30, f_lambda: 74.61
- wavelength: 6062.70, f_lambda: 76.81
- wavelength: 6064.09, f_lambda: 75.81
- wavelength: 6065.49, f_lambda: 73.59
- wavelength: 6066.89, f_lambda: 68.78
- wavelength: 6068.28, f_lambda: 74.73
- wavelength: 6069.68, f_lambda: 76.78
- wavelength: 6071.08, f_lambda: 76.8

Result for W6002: 2.0 angstroms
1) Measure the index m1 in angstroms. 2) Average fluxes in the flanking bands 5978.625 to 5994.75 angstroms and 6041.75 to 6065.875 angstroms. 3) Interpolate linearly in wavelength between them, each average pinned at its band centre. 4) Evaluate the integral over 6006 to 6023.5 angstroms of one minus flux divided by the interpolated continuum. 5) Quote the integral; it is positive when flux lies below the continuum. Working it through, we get 0.6 angstroms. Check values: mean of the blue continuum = 73.2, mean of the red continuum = 75.5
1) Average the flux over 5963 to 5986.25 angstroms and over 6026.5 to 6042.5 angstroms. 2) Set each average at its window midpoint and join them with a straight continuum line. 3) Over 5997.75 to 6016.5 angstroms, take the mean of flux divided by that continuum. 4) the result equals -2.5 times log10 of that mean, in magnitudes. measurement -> 0.03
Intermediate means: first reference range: 74.3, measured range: 72.9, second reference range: 75.7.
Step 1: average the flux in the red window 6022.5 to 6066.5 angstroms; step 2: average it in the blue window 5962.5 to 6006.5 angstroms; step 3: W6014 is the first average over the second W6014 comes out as 1.0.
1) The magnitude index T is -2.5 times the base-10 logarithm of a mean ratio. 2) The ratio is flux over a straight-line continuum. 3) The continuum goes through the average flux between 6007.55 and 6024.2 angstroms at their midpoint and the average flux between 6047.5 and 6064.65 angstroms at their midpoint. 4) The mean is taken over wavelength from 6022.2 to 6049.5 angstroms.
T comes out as -0.02 mag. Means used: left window 71.4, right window 75.5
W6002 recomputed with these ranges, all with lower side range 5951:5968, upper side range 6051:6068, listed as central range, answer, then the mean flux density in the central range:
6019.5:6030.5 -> 0.3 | 72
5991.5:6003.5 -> 0.0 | 74.5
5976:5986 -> 0.1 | 72.9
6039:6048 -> -0.1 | 75.6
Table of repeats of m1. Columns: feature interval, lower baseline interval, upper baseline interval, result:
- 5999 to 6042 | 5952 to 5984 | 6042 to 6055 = 1.2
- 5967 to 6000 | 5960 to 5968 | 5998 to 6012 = -0.2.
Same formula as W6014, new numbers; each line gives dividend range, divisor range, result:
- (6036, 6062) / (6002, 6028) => 1.05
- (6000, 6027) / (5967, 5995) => 0.97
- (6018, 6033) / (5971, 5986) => 0.98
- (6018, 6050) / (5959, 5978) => 0.99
